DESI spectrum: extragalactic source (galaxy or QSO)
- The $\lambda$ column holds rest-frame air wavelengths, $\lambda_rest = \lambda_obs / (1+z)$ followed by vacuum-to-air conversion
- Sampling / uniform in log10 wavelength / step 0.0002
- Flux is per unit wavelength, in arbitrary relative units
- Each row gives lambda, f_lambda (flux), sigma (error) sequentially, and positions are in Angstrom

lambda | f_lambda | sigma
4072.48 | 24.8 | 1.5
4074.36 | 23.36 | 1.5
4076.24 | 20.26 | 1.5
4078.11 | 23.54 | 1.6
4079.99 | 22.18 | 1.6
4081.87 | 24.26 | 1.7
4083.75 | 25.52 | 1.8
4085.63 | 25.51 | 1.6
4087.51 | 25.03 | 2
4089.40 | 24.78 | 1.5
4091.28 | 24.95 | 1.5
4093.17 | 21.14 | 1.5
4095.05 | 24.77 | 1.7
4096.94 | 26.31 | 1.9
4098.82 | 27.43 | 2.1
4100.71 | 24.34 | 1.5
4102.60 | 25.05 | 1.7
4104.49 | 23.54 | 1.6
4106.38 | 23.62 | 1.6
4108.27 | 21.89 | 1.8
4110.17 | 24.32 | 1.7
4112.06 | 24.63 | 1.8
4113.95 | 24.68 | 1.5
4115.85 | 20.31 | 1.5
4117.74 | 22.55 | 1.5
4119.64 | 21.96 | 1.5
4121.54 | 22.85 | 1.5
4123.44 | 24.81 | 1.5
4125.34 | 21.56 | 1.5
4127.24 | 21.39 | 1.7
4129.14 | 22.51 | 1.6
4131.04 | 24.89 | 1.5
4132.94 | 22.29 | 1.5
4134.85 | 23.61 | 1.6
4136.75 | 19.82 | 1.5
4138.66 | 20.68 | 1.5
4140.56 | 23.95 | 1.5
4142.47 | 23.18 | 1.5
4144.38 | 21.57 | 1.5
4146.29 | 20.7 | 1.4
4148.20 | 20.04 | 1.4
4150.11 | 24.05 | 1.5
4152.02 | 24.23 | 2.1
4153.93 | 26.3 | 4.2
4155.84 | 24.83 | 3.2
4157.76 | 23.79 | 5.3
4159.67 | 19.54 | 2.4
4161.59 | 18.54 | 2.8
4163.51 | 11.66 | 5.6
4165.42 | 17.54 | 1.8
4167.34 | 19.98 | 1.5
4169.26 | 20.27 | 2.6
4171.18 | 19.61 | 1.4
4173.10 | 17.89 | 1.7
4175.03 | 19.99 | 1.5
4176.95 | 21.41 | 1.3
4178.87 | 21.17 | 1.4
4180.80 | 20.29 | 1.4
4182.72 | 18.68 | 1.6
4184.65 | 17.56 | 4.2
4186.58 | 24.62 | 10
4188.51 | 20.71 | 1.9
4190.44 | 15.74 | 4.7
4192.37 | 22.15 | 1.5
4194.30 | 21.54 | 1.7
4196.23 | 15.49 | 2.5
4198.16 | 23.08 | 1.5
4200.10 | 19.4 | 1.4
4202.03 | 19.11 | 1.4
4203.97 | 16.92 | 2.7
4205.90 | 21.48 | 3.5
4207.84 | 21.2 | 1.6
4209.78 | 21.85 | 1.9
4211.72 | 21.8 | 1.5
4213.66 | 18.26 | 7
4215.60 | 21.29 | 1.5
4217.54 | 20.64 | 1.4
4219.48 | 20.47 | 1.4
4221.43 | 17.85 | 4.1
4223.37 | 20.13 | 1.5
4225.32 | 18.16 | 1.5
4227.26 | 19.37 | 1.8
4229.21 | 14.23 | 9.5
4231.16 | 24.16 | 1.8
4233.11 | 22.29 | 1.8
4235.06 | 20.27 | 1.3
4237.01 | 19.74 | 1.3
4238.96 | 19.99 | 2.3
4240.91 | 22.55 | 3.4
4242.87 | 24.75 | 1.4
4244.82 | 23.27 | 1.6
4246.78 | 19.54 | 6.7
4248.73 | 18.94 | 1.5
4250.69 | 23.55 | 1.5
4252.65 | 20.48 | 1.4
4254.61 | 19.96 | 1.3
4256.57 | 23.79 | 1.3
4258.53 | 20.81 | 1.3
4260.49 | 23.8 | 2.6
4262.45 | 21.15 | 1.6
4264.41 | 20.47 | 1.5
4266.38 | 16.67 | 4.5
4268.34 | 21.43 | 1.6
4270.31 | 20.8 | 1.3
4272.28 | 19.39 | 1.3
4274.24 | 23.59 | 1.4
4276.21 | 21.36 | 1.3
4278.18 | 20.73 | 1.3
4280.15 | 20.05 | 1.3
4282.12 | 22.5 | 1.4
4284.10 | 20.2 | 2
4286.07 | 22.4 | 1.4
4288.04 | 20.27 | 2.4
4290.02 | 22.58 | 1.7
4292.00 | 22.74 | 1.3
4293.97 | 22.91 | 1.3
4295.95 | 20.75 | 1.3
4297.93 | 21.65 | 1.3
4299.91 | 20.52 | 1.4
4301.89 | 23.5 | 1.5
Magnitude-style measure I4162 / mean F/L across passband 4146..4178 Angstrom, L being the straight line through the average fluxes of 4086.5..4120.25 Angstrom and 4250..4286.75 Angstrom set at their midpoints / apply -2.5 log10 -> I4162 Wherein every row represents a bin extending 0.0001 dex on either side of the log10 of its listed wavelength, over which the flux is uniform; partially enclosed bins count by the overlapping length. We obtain 0.119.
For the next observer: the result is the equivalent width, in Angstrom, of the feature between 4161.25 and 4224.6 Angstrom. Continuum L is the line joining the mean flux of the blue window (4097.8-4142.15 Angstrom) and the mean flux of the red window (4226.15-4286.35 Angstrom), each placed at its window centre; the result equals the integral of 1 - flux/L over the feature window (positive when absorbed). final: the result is 6.8 Angstrom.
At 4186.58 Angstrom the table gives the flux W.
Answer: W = 24.62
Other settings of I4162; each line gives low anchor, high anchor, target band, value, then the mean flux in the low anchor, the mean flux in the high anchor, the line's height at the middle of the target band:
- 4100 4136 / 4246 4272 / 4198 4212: 0.07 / 23.2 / 20.8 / 21.7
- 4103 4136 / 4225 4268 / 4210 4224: 0.06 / 23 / 20.9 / 21.4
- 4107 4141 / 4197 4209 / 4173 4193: 0.04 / 22.7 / 20.1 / 20.8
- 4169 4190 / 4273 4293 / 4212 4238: 0.05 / 20.1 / 21.6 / 20.8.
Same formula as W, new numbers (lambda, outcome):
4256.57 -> 23.79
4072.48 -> 24.8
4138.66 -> 20.68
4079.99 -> 22.18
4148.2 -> 20.04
